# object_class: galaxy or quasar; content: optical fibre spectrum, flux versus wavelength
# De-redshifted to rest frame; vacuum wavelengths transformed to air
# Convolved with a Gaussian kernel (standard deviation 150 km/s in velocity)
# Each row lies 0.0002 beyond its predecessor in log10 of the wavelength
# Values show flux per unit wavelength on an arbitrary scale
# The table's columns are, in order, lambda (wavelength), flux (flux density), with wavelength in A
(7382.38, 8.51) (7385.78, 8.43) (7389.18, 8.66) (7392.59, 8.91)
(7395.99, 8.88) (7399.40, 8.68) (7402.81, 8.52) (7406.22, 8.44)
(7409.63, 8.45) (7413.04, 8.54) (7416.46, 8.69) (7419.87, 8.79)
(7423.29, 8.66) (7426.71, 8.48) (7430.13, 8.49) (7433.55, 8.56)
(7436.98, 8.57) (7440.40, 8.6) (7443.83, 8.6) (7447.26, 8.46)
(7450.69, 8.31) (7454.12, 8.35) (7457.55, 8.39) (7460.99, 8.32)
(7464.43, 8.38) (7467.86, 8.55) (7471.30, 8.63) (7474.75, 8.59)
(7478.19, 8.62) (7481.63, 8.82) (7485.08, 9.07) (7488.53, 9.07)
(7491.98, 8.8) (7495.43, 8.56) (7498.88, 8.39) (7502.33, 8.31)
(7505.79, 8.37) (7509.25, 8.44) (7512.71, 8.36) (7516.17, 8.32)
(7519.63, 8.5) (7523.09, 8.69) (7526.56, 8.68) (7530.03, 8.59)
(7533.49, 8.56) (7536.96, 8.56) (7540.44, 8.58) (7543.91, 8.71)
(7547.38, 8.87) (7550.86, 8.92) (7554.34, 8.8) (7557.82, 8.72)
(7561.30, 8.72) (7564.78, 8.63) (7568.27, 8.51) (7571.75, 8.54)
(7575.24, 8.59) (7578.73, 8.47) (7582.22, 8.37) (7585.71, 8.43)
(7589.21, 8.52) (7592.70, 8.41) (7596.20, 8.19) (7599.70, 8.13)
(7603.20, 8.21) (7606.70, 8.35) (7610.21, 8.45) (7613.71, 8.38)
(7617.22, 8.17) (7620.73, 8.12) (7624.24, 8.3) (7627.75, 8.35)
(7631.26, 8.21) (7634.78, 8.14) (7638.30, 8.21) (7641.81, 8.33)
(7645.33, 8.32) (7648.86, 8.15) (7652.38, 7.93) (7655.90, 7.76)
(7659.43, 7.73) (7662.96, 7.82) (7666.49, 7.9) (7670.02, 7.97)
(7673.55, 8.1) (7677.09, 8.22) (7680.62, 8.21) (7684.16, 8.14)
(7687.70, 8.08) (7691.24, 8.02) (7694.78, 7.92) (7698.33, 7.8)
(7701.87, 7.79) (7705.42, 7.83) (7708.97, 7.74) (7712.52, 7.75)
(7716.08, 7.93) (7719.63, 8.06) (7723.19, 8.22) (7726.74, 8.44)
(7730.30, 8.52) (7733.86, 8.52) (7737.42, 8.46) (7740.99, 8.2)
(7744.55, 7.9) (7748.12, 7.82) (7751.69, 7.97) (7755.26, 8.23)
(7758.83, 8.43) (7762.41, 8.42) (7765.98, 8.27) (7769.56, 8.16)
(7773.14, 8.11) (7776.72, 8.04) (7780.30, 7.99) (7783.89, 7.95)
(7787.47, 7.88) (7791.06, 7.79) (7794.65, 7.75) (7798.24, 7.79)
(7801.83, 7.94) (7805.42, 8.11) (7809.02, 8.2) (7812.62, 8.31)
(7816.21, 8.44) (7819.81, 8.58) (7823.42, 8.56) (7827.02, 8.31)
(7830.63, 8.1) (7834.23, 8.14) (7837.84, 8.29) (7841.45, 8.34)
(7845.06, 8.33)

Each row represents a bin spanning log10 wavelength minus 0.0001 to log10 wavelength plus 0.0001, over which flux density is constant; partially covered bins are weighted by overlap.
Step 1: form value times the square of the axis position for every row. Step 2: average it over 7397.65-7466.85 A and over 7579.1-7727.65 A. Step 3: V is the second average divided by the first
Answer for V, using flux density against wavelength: 1.0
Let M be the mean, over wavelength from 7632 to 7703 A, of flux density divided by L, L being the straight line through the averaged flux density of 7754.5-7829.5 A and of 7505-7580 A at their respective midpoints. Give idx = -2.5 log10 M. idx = 0.05 mag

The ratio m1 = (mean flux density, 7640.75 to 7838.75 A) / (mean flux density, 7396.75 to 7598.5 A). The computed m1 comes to 0.95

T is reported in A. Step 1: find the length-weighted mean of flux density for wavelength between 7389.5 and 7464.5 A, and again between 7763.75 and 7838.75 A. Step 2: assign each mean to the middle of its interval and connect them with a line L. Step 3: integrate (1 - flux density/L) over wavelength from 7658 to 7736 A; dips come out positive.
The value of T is 2.0 A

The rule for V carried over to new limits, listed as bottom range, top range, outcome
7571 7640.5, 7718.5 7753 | 1.02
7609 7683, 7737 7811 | 1.02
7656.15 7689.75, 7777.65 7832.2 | 1.05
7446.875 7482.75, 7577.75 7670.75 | 1.01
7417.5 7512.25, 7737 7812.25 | 1.02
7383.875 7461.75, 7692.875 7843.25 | 1.04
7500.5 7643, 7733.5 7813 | 1.01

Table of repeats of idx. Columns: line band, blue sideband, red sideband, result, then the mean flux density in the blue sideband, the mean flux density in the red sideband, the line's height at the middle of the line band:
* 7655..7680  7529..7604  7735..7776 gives 0.054 mag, 8.55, 8.18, 8.35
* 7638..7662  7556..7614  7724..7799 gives 0.038 mag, 8.45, 8.13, 8.33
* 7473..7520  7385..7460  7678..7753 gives -0.019 mag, 8.57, 8.07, 8.44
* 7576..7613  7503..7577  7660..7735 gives 0.006 mag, 8.6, 8.04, 8.4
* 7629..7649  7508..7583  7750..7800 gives 0.019 mag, 8.6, 8.06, 8.38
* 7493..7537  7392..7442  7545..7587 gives 0.017 mag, 8.61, 8.63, 8.63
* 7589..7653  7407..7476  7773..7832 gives 0.008 mag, 8.52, 8.11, 8.31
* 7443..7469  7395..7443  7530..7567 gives 0.027 mag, 8.59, 8.7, 8.62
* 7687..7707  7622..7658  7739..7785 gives 0.033 mag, 8.17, 8.12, 8.14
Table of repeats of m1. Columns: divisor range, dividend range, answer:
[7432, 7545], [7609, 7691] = 0.95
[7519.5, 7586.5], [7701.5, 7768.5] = 0.94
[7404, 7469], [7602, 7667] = 0.96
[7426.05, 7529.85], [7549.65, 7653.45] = 0.98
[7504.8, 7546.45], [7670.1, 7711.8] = 0.93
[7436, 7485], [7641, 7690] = 0.94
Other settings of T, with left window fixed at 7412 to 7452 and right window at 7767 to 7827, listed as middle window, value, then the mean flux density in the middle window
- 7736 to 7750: 0.2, 8.08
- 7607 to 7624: 0.1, 8.29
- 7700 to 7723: 1.0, 7.87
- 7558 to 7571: -0.4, 8.63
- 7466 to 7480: -0.1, 8.6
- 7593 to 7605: 0.2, 8.21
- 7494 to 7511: 0.1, 8.41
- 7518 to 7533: -0.3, 8.61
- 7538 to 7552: -0.5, 8.75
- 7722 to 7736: -0.4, 8.44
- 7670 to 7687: 0.2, 8.14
